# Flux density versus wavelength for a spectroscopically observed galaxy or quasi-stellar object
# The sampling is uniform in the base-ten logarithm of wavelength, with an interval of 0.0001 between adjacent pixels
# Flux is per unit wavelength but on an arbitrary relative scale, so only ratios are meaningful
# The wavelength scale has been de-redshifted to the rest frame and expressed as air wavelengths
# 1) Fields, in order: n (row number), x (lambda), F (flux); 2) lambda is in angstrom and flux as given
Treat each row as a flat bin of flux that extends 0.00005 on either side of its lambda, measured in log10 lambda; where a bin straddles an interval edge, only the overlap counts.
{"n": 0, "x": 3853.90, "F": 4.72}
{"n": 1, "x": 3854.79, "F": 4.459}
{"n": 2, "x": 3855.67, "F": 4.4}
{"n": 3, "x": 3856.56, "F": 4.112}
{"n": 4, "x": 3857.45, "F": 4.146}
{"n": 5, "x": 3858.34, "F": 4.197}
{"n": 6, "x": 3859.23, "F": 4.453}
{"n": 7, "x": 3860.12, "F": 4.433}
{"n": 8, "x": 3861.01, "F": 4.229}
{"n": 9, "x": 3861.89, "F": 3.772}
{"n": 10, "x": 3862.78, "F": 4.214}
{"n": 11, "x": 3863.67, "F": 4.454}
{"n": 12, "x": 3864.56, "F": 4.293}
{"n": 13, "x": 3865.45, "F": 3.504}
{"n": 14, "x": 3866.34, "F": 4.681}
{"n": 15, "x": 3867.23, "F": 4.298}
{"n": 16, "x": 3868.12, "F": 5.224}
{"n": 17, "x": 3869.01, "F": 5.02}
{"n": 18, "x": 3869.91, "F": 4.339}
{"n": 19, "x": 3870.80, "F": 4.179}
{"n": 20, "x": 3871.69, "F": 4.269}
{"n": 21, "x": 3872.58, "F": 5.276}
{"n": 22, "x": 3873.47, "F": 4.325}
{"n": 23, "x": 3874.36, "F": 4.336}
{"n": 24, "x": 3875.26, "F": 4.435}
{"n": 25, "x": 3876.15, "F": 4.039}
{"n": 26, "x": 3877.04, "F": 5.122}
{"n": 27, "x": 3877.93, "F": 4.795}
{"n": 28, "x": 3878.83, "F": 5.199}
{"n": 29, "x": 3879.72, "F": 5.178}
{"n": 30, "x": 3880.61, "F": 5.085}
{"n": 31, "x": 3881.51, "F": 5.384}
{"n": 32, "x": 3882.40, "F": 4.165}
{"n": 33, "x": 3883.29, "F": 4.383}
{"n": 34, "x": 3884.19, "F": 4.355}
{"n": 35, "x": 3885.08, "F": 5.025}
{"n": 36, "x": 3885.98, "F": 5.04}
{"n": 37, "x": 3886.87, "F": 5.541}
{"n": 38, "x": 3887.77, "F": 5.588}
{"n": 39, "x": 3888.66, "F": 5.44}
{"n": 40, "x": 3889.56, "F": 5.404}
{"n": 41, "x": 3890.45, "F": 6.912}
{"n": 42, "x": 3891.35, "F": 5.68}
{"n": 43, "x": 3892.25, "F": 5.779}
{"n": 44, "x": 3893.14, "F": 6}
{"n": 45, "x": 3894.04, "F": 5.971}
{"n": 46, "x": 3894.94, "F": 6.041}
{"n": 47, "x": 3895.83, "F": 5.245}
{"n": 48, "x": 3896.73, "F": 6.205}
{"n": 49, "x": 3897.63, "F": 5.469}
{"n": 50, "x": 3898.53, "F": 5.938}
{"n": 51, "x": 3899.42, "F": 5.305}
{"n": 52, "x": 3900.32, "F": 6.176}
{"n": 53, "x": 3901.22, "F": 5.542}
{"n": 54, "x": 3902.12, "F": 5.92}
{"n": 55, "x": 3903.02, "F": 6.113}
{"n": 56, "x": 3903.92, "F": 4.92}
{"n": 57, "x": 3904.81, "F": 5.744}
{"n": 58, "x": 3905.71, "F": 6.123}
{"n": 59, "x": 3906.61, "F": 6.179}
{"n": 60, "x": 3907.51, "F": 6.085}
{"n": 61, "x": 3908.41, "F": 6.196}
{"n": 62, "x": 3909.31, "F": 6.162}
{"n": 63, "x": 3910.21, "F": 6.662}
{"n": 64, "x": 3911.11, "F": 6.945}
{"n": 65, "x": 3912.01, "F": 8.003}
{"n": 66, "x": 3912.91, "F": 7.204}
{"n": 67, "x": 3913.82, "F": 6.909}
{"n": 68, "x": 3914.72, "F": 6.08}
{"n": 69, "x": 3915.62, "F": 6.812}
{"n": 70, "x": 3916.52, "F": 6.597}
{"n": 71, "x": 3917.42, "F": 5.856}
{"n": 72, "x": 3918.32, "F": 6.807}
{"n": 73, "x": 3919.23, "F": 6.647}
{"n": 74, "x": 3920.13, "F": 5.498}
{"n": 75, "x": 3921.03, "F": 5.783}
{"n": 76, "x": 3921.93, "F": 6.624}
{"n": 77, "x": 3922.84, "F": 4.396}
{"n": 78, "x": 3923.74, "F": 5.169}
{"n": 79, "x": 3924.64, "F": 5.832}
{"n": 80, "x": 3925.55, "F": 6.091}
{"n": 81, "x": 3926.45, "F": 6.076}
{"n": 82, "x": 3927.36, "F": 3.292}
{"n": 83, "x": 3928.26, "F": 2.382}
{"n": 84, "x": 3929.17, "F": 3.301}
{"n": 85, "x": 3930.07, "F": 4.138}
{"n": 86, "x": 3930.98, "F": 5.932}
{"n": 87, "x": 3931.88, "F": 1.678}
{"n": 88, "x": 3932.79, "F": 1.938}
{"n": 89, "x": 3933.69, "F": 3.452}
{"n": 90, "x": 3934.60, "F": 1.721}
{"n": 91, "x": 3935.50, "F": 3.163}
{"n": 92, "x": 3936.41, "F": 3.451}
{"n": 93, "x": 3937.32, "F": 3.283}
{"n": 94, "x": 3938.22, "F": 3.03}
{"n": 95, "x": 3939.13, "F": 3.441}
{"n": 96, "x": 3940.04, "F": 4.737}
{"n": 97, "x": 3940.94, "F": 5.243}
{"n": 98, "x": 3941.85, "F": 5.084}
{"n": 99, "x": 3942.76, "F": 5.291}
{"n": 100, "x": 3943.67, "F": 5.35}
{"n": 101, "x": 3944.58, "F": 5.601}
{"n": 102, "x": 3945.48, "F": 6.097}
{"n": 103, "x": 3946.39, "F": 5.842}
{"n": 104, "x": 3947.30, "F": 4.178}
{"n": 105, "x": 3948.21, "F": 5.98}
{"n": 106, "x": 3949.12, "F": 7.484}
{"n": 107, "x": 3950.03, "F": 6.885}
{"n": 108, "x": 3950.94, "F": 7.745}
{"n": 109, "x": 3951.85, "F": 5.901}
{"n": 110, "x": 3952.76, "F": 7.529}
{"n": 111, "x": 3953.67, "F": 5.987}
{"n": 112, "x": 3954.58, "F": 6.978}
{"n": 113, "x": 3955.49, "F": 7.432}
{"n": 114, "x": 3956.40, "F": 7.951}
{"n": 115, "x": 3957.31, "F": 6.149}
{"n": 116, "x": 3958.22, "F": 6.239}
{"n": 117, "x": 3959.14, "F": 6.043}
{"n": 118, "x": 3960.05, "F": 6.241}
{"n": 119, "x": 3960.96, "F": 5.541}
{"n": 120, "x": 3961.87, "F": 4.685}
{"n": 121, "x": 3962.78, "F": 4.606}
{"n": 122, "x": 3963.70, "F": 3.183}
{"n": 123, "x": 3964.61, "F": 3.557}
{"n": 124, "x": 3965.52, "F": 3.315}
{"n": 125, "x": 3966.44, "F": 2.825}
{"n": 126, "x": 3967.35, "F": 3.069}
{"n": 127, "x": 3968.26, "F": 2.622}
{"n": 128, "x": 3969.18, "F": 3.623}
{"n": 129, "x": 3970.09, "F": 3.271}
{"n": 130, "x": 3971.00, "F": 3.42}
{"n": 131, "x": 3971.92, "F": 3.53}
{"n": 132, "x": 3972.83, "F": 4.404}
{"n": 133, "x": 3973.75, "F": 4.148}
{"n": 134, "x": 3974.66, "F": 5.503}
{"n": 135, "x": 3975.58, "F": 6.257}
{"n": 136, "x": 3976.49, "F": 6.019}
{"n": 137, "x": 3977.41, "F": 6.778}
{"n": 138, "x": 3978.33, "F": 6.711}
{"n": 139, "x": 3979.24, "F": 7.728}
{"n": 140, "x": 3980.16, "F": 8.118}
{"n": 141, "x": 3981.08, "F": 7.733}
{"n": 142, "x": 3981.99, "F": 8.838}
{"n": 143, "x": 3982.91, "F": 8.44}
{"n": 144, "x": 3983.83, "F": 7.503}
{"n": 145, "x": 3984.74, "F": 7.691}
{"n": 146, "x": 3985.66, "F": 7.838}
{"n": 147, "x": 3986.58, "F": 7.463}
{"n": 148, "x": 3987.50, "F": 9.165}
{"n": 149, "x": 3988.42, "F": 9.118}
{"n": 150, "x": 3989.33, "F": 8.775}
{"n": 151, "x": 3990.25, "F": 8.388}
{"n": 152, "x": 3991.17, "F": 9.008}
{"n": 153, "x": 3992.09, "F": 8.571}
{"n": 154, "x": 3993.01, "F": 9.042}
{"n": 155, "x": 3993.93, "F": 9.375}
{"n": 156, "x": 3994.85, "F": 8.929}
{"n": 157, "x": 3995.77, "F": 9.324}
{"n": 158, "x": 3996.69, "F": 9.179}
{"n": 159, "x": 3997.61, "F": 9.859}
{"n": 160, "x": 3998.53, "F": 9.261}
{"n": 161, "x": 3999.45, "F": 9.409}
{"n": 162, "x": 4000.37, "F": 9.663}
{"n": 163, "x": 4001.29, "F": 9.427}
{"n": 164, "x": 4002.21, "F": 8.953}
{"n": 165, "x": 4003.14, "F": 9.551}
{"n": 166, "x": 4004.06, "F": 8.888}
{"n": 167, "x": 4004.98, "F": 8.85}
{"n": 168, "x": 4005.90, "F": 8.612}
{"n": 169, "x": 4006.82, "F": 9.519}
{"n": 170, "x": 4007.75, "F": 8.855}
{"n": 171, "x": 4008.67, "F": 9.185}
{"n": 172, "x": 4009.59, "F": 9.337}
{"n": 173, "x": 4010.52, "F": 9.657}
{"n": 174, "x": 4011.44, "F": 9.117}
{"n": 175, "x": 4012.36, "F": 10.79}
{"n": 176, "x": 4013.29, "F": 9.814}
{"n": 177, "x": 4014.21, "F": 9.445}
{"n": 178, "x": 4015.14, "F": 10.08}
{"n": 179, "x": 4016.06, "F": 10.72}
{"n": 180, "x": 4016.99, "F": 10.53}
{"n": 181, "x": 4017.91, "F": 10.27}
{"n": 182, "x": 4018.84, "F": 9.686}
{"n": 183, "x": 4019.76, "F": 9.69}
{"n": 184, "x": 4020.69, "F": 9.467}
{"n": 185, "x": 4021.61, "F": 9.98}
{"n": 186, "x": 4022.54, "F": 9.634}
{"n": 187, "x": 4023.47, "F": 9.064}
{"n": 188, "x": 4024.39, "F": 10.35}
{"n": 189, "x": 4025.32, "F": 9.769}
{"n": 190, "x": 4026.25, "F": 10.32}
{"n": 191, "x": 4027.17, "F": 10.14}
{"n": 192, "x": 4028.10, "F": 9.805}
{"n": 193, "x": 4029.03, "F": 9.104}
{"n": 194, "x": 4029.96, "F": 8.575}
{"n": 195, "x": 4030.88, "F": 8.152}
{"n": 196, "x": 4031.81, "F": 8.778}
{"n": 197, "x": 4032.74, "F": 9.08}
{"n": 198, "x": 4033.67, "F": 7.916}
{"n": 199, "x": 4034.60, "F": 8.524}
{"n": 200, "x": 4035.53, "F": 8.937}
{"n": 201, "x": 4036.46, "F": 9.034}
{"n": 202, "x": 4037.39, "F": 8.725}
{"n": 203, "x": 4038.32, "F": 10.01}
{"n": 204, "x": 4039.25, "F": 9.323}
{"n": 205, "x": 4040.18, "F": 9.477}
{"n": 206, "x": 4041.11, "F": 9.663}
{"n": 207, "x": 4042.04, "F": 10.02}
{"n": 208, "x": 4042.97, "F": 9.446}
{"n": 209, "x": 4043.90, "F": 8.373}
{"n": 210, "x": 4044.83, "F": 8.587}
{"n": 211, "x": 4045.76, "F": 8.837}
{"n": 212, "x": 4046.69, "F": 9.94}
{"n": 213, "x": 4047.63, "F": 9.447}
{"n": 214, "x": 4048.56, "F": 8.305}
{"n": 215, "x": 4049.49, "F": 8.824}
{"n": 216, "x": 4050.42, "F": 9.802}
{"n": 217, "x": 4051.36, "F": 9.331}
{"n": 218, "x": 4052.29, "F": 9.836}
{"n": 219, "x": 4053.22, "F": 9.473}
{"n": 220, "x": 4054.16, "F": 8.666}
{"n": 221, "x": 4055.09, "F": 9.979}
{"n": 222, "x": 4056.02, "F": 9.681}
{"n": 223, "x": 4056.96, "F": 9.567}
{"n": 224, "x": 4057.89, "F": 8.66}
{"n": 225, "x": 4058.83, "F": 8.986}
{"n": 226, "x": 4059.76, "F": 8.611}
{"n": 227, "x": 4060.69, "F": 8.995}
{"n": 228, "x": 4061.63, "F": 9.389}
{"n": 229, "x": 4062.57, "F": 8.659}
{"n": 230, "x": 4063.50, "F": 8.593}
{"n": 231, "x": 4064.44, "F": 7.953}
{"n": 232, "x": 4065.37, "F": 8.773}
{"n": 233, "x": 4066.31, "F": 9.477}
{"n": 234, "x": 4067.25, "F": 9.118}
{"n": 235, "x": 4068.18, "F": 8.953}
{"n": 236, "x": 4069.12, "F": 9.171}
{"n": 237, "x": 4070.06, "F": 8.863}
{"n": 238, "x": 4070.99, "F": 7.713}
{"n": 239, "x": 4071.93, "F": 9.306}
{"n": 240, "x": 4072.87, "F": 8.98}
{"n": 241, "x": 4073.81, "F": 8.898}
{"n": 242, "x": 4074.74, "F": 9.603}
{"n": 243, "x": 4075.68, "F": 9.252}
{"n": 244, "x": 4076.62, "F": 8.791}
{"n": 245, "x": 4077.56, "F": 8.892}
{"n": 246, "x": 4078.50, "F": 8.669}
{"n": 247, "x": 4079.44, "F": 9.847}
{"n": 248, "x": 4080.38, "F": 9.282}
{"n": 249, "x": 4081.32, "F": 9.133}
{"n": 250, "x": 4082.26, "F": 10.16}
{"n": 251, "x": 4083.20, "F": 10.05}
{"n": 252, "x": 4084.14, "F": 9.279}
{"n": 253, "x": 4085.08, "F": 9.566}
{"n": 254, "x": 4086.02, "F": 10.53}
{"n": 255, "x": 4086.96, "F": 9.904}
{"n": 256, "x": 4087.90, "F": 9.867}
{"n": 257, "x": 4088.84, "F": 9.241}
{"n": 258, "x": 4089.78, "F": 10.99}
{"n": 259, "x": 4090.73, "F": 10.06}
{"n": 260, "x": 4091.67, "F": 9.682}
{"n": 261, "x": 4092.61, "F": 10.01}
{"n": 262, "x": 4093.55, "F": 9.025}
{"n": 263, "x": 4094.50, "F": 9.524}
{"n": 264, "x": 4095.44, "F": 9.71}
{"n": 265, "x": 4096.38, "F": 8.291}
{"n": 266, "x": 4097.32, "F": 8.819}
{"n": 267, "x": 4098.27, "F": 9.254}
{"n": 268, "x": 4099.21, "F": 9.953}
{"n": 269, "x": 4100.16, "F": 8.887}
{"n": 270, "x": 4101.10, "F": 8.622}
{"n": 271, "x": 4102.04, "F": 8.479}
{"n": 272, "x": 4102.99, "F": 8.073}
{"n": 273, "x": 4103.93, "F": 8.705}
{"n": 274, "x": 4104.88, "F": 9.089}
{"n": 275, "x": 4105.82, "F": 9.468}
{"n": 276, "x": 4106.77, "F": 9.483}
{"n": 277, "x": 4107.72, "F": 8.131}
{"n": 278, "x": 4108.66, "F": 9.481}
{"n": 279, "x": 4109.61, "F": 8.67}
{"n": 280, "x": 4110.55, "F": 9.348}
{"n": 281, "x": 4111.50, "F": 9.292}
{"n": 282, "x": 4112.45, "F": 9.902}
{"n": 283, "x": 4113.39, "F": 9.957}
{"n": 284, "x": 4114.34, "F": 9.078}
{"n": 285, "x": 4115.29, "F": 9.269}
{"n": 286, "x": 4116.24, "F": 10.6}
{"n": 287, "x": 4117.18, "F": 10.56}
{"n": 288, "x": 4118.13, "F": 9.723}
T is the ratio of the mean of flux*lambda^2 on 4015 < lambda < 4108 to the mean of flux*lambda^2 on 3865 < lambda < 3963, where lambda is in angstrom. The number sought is 1.9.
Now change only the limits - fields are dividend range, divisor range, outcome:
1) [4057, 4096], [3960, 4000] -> 1.46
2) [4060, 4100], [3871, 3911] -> 1.88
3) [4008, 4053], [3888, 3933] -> 1.76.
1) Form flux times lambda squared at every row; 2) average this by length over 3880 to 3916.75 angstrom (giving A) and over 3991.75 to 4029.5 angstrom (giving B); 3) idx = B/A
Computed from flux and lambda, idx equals 1.72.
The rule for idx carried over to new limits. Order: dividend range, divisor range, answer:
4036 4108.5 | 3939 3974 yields 1.89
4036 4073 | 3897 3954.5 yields 1.79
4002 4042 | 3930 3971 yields 2.03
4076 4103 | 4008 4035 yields 1.02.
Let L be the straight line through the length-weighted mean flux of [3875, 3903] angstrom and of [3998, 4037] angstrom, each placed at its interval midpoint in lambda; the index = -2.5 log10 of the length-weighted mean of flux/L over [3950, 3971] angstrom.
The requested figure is 0.41 mag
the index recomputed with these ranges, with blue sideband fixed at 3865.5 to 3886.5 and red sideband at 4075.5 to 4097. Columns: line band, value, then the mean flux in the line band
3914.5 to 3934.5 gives 0.167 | 4.95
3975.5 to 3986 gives -0.059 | 7.51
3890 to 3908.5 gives -0.129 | 5.88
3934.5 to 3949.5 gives 0.306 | 4.7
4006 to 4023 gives -0.228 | 9.74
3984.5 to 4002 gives -0.204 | 8.94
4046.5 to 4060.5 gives -0.056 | 9.26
